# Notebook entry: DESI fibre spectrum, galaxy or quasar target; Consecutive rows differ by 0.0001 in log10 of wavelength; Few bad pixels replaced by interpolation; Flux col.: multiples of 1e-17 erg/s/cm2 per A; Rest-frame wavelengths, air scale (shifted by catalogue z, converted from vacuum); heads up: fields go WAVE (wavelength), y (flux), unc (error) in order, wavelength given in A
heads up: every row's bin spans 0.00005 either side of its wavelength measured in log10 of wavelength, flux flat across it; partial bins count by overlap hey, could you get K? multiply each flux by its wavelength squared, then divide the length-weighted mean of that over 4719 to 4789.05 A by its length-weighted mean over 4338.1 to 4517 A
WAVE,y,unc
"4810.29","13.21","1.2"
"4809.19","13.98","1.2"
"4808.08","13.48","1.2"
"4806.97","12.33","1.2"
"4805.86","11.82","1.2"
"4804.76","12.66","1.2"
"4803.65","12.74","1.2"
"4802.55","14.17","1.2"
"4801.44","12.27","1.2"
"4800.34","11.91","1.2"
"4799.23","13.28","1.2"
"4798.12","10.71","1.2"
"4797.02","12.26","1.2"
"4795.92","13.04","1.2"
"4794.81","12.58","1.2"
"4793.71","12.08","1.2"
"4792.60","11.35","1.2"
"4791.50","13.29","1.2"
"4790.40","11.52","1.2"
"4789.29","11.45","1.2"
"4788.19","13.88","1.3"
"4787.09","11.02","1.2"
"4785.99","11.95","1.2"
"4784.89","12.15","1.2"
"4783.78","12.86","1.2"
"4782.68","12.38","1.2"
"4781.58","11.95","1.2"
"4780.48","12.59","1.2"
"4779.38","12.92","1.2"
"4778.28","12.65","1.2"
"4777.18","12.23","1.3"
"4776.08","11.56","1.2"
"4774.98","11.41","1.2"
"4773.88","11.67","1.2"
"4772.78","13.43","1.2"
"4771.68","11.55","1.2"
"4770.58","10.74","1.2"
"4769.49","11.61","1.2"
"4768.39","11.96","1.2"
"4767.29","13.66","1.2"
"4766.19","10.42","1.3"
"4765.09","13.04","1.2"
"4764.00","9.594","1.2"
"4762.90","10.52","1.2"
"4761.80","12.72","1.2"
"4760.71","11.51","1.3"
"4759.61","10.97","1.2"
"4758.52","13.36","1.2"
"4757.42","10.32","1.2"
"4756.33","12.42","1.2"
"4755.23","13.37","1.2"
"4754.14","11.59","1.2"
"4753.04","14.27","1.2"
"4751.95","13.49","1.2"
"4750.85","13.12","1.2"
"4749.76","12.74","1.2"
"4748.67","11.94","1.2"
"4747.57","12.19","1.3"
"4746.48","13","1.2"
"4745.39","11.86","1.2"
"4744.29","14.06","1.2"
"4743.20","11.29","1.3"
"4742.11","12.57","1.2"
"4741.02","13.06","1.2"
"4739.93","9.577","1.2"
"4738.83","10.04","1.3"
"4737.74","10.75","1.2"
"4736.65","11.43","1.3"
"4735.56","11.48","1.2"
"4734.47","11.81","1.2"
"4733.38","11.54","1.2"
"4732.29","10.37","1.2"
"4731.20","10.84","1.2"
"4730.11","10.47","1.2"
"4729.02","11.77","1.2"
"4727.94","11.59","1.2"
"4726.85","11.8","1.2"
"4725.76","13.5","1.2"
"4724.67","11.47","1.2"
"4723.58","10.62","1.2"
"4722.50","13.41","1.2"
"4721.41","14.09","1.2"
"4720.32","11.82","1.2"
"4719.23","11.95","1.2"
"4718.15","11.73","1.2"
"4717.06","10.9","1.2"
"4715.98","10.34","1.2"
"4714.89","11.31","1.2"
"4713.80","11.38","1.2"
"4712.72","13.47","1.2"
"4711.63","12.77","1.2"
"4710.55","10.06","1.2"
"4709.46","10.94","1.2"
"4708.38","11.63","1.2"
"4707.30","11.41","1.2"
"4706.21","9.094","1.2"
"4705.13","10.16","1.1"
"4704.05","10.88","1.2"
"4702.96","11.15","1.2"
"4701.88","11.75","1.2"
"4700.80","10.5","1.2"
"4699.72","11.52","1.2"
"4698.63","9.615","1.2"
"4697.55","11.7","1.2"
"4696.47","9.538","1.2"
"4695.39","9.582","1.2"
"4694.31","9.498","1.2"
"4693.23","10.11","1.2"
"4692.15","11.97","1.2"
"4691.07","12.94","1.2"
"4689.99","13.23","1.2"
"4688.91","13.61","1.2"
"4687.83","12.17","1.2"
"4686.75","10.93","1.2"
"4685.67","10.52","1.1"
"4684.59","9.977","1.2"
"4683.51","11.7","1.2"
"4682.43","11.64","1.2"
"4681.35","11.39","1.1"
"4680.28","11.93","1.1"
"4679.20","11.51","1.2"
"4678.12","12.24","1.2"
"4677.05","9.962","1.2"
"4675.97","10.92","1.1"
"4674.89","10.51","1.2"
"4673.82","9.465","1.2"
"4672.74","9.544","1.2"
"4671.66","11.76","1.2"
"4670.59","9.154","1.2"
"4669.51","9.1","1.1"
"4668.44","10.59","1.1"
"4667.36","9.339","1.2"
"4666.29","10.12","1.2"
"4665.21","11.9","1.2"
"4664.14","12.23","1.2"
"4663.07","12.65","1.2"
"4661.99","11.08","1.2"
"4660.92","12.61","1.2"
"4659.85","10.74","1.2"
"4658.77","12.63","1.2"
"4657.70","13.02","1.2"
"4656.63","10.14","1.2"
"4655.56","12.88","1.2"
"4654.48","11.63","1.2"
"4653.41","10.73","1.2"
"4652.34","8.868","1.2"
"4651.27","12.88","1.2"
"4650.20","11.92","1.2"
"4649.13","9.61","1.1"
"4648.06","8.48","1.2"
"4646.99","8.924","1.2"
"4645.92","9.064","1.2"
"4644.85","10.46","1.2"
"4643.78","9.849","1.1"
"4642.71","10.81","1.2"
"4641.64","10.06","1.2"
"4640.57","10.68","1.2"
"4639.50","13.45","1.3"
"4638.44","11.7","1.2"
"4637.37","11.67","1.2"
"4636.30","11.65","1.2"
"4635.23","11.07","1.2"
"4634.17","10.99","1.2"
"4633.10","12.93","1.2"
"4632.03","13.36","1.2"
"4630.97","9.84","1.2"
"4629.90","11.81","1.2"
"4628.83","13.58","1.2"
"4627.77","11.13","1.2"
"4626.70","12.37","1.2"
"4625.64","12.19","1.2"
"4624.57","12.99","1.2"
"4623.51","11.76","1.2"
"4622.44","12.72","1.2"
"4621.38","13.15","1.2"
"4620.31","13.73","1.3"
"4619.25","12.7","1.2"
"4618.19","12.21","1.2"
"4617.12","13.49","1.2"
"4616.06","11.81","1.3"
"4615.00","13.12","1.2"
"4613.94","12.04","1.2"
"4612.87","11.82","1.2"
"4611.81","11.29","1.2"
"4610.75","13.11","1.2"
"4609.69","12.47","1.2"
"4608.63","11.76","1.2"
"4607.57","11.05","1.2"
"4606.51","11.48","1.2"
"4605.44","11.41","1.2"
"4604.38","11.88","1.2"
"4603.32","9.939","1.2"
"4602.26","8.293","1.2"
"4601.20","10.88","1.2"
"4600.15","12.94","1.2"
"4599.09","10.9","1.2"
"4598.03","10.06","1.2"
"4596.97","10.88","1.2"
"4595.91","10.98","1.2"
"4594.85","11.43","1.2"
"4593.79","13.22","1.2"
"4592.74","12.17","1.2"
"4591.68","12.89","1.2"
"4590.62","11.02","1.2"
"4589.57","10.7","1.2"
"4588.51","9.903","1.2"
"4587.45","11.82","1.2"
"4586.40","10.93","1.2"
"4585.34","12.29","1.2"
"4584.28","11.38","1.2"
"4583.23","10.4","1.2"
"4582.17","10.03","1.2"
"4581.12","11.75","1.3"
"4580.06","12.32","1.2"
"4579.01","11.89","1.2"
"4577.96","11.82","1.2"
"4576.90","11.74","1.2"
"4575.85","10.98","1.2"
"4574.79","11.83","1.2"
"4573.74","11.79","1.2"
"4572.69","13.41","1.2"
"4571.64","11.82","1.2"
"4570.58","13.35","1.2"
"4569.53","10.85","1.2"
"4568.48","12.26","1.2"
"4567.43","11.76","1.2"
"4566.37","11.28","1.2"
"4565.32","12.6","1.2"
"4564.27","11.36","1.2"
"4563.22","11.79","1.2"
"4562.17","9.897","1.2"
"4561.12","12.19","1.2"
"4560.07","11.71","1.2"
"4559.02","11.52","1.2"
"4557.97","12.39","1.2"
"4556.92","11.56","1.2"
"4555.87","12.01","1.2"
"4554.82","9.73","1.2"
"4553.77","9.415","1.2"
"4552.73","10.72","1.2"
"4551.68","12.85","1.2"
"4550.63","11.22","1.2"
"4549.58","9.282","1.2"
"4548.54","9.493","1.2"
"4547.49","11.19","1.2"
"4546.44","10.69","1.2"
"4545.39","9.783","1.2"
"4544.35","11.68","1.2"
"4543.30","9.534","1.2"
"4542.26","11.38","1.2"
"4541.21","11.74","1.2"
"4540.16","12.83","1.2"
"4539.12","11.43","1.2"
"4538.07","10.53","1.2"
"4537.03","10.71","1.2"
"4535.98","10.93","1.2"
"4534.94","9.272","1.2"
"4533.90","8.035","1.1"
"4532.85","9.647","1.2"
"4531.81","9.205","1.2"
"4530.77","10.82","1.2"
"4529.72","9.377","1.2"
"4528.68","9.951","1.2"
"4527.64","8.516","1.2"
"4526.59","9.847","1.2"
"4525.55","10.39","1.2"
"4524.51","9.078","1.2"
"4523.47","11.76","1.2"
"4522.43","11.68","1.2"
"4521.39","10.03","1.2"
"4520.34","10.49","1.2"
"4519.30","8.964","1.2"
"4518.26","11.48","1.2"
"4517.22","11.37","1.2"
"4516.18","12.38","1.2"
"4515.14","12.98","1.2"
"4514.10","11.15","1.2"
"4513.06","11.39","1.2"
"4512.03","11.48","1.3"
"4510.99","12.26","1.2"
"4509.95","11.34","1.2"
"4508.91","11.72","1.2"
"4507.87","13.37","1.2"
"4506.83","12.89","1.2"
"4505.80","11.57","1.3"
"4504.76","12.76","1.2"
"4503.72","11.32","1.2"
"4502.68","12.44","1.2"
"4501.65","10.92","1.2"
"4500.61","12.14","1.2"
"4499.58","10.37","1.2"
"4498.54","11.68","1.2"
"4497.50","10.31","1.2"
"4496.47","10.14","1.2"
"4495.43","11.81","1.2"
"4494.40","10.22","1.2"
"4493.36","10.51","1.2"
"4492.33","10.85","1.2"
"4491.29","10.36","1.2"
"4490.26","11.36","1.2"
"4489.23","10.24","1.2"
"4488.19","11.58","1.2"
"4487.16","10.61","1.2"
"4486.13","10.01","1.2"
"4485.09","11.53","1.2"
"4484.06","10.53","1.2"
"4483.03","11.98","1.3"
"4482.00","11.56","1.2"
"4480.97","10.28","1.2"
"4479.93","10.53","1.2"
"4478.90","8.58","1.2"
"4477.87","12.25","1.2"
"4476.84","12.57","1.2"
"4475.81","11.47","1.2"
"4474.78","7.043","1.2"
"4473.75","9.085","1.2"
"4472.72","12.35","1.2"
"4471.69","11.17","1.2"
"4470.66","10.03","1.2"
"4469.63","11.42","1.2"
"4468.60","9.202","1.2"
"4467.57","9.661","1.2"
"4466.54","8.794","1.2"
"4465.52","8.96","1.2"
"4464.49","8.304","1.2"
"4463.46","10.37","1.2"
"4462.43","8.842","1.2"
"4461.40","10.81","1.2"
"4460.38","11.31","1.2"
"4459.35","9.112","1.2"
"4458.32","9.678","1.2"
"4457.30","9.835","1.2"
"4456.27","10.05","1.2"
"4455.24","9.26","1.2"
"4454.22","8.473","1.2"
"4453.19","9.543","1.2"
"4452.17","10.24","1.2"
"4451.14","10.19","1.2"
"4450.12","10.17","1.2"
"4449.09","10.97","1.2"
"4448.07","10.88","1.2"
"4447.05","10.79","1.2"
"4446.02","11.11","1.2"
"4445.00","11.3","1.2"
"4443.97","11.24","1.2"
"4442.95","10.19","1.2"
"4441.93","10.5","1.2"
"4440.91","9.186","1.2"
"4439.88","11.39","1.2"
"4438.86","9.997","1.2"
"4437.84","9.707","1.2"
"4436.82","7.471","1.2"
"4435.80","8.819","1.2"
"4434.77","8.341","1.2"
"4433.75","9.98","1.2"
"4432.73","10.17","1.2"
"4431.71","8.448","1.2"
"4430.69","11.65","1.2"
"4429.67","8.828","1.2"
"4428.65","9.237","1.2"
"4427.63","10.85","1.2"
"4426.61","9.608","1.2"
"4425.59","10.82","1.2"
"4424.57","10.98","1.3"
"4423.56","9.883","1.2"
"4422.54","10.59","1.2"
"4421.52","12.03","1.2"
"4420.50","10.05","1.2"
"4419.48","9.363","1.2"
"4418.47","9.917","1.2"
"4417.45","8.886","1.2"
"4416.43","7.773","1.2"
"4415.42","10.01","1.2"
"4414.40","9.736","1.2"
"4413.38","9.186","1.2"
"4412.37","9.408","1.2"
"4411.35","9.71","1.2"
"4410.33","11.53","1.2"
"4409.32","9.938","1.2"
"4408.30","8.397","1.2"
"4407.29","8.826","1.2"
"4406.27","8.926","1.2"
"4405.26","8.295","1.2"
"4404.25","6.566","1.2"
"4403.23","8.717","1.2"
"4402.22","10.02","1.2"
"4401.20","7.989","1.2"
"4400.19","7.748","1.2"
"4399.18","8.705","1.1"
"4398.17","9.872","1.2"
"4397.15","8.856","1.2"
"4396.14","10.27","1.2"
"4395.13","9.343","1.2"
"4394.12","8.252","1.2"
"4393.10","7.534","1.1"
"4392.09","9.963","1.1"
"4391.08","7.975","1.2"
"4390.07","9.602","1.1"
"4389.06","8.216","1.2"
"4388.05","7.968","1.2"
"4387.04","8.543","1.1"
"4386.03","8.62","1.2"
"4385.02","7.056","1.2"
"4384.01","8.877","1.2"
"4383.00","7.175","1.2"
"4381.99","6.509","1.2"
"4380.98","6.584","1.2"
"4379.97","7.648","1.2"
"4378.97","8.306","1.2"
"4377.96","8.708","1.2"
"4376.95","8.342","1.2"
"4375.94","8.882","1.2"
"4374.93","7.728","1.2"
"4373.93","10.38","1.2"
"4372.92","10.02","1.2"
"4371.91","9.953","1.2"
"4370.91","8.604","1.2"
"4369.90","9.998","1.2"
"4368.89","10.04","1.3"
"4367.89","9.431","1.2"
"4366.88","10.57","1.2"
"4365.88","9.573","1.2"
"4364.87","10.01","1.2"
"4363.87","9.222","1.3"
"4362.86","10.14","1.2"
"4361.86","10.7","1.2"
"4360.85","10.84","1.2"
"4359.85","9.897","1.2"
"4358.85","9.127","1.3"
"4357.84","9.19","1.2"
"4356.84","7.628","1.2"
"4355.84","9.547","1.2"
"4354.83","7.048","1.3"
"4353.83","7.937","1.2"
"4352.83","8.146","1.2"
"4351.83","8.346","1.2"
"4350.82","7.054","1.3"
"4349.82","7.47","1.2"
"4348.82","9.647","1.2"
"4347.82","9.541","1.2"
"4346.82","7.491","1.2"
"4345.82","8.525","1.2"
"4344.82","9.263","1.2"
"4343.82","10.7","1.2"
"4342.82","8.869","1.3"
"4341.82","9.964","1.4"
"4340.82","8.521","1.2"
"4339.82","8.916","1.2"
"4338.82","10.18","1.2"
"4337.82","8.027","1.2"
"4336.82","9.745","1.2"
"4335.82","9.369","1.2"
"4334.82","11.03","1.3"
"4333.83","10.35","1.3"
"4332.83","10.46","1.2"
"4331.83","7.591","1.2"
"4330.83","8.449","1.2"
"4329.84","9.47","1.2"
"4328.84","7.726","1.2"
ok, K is 1.4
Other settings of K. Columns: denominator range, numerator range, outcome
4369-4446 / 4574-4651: 1.37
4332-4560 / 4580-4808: 1.30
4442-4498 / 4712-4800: 1.31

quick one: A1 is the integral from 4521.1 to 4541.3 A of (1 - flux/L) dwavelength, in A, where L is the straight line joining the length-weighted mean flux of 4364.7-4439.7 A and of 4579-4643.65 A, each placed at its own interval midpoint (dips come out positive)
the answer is 0.9 A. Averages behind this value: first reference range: 9.15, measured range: 10.3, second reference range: 11.7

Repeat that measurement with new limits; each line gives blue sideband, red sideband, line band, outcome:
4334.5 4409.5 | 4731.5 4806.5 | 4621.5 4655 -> -0.82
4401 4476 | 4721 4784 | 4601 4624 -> -1.94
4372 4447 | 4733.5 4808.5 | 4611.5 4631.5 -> -2.52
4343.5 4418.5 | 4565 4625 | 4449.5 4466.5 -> 0.41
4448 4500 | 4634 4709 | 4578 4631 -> -4.80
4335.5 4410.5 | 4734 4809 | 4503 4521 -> -3.03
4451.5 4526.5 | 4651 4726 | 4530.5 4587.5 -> -1.41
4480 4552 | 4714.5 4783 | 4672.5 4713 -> 2.01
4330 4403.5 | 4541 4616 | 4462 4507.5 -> -1.76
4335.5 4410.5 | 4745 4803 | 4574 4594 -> -1.67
